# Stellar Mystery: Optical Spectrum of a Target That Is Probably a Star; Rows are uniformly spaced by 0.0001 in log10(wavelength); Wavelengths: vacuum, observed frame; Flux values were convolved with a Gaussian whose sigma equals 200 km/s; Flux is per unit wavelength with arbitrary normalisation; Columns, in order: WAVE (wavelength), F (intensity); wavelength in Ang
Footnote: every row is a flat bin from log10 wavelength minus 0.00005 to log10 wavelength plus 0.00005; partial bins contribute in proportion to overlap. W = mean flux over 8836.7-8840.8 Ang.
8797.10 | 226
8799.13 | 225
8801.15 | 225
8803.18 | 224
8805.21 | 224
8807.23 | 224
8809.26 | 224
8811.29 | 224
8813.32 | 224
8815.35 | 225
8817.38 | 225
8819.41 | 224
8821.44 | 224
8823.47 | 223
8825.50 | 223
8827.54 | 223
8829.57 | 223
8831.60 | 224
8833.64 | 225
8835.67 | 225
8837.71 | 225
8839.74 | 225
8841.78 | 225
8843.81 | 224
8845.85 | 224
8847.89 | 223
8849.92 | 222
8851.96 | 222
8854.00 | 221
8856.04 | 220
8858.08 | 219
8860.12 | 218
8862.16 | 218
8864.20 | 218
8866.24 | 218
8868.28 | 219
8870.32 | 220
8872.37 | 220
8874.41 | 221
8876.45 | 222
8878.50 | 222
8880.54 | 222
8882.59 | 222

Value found 225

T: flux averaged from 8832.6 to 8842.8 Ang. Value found 225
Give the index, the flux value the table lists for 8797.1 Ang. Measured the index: 226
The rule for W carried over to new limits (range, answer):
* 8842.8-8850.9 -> 223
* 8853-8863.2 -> 219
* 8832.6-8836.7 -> 225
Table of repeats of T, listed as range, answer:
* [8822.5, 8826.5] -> 223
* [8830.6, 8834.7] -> 224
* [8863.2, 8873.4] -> 219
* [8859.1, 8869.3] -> 218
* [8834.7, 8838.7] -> 225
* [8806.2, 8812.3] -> 224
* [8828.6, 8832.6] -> 224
